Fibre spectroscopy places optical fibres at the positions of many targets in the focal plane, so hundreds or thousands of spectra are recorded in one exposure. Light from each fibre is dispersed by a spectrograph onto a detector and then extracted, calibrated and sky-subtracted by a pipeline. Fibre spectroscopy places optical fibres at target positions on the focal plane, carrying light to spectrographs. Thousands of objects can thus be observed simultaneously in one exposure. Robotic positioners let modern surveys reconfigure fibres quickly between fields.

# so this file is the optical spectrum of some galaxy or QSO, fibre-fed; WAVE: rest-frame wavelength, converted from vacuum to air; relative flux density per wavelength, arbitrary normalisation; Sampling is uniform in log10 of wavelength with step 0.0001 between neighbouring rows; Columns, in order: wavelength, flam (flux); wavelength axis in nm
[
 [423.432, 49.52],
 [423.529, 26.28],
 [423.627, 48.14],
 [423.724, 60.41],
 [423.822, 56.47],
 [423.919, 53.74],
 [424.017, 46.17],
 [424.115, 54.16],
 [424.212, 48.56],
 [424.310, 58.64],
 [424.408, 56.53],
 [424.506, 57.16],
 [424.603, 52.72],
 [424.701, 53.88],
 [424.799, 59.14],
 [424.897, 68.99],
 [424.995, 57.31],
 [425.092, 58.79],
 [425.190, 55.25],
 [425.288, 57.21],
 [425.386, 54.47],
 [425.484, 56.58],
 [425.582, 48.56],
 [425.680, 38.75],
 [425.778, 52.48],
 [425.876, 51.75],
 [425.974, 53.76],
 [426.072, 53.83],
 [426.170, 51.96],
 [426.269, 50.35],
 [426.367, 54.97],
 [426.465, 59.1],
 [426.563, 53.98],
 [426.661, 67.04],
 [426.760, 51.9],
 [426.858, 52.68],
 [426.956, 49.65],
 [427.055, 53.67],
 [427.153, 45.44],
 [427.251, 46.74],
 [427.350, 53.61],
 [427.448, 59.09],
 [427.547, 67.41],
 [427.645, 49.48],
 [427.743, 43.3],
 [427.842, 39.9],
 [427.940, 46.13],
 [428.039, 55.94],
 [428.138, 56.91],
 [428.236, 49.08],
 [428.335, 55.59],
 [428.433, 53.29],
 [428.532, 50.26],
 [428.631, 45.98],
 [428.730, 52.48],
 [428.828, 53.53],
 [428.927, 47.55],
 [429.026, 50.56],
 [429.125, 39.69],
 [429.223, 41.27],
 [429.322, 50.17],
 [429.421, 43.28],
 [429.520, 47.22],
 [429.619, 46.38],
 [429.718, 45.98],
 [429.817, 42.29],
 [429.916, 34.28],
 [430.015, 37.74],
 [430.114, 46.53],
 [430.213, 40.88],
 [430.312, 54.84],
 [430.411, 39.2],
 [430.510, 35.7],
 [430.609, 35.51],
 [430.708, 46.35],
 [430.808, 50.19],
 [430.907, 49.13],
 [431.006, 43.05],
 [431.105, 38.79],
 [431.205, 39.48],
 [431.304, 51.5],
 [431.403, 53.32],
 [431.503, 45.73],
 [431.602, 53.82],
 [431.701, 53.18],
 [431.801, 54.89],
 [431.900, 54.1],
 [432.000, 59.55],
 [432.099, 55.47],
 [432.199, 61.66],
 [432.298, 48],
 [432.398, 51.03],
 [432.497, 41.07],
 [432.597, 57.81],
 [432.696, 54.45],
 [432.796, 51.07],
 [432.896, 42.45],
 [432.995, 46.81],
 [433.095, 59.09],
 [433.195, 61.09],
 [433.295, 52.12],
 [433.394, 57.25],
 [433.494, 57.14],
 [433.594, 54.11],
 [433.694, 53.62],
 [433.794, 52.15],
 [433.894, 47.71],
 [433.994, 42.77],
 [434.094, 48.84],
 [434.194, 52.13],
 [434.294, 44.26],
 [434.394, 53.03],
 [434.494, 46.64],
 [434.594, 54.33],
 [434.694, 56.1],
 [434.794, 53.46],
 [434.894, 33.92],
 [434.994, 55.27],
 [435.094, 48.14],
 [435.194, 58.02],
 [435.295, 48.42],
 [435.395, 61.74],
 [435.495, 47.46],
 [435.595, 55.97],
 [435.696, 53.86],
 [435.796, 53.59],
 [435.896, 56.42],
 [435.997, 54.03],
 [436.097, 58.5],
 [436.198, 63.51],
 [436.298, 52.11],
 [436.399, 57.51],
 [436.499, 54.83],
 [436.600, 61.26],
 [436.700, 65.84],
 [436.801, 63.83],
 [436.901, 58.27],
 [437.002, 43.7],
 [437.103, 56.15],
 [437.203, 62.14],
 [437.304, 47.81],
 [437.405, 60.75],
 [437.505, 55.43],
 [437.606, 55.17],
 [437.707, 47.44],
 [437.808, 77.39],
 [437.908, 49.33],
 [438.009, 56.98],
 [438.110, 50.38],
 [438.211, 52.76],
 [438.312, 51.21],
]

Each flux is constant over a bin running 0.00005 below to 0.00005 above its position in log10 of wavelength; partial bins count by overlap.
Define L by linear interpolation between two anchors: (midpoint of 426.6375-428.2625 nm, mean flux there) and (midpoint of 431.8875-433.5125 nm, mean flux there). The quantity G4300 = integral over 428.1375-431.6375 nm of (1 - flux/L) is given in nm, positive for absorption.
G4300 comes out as 0.435 nm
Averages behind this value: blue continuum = 52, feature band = 46.1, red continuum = 53.5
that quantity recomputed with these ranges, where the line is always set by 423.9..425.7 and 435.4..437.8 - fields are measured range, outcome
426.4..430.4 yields 0.42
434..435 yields 0.12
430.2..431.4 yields 0.25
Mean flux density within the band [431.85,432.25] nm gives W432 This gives 57.7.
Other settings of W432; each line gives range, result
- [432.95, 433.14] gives 52.9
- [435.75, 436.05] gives 54.8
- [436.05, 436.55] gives 57.2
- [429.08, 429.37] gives 43.8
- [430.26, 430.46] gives 47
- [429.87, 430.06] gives 36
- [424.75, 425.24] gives 59.9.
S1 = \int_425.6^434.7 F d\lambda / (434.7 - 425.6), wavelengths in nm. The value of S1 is 49.9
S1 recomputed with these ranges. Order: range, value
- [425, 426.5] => 53.3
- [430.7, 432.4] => 50.6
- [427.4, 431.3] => 46.8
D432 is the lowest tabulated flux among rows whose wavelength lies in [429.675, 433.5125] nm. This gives 34.28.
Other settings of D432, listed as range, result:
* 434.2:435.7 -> 33.92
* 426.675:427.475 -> 45.44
